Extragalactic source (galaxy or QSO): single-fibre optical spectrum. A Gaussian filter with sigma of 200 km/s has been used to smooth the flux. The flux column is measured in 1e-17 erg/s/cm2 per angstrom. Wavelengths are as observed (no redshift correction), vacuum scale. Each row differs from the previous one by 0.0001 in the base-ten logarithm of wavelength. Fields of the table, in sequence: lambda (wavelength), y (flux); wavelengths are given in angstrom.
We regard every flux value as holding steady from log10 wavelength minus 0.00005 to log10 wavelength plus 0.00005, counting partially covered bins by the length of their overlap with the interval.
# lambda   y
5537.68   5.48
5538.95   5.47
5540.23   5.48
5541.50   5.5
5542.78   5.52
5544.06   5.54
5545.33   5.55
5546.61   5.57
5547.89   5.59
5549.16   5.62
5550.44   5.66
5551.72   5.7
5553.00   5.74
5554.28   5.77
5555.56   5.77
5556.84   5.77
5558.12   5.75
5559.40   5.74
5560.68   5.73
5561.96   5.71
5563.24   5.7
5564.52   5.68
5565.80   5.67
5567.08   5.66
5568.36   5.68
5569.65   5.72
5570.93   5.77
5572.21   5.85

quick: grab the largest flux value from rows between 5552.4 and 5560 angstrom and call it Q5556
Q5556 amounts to 5.77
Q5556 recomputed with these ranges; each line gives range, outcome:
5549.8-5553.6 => 5.74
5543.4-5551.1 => 5.66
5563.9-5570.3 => 5.72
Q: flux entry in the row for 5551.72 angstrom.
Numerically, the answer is 5.7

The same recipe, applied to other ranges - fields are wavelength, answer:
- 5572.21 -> 5.85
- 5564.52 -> 5.68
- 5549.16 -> 5.62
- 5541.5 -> 5.5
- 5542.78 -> 5.52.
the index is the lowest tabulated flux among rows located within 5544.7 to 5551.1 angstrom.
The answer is 5.55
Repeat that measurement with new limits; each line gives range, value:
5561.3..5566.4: 5.67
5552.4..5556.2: 5.74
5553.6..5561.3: 5.73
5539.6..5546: 5.48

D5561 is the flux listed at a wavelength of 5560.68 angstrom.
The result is 5.73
